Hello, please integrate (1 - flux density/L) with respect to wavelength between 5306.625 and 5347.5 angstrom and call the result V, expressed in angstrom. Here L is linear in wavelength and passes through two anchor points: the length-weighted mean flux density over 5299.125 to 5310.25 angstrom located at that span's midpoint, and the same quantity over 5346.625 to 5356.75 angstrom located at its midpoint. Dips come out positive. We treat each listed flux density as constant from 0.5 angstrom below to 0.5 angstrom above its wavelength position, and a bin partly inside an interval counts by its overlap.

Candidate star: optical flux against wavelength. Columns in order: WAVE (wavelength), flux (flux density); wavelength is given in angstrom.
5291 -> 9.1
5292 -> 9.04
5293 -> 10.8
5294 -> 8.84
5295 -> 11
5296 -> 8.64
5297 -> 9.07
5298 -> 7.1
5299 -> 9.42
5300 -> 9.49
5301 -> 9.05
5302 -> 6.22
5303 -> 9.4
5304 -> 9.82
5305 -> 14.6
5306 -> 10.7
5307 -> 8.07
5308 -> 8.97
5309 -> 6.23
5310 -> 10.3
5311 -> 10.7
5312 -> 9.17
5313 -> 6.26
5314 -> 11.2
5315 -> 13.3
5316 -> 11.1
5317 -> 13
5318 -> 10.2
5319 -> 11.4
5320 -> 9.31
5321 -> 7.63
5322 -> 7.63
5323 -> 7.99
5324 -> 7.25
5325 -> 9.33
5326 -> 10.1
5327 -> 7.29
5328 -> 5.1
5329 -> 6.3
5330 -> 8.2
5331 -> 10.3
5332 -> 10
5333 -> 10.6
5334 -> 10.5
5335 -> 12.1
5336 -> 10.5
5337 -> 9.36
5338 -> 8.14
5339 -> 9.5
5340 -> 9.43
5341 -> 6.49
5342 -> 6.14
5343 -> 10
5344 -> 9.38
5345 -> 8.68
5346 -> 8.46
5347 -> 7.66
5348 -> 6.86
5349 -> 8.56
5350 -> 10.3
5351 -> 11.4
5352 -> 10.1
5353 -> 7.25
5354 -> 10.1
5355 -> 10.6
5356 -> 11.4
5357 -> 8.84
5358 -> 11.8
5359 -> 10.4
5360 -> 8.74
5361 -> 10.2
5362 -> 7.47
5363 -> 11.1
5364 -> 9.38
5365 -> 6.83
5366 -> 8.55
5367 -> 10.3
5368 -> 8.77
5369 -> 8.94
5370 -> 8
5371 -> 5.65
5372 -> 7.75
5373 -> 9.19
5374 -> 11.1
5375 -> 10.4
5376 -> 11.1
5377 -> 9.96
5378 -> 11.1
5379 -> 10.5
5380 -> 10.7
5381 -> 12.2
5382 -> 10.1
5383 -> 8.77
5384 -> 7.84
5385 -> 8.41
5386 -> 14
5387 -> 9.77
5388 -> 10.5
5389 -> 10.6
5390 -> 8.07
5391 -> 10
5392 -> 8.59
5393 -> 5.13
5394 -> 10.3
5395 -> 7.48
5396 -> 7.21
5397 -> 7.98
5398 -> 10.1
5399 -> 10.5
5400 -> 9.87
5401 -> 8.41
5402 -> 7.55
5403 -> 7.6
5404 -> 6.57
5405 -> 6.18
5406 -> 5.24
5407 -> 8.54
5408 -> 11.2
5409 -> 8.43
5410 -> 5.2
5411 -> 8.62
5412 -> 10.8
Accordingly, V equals 1.2 angstrom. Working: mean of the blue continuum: 9.33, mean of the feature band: 9.11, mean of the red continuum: 9.43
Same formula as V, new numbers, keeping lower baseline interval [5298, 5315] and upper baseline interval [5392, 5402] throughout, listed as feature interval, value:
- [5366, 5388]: -2.6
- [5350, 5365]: -1.6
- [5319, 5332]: 1.4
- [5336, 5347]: 0.5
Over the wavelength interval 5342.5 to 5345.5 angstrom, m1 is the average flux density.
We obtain 9.35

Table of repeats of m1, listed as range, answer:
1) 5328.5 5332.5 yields 8.7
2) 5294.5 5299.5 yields 9.05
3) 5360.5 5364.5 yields 9.54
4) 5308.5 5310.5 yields 8.27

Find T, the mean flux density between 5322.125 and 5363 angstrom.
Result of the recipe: 9.08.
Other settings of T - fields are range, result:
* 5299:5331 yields 9.22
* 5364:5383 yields 9.48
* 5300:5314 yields 9.27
